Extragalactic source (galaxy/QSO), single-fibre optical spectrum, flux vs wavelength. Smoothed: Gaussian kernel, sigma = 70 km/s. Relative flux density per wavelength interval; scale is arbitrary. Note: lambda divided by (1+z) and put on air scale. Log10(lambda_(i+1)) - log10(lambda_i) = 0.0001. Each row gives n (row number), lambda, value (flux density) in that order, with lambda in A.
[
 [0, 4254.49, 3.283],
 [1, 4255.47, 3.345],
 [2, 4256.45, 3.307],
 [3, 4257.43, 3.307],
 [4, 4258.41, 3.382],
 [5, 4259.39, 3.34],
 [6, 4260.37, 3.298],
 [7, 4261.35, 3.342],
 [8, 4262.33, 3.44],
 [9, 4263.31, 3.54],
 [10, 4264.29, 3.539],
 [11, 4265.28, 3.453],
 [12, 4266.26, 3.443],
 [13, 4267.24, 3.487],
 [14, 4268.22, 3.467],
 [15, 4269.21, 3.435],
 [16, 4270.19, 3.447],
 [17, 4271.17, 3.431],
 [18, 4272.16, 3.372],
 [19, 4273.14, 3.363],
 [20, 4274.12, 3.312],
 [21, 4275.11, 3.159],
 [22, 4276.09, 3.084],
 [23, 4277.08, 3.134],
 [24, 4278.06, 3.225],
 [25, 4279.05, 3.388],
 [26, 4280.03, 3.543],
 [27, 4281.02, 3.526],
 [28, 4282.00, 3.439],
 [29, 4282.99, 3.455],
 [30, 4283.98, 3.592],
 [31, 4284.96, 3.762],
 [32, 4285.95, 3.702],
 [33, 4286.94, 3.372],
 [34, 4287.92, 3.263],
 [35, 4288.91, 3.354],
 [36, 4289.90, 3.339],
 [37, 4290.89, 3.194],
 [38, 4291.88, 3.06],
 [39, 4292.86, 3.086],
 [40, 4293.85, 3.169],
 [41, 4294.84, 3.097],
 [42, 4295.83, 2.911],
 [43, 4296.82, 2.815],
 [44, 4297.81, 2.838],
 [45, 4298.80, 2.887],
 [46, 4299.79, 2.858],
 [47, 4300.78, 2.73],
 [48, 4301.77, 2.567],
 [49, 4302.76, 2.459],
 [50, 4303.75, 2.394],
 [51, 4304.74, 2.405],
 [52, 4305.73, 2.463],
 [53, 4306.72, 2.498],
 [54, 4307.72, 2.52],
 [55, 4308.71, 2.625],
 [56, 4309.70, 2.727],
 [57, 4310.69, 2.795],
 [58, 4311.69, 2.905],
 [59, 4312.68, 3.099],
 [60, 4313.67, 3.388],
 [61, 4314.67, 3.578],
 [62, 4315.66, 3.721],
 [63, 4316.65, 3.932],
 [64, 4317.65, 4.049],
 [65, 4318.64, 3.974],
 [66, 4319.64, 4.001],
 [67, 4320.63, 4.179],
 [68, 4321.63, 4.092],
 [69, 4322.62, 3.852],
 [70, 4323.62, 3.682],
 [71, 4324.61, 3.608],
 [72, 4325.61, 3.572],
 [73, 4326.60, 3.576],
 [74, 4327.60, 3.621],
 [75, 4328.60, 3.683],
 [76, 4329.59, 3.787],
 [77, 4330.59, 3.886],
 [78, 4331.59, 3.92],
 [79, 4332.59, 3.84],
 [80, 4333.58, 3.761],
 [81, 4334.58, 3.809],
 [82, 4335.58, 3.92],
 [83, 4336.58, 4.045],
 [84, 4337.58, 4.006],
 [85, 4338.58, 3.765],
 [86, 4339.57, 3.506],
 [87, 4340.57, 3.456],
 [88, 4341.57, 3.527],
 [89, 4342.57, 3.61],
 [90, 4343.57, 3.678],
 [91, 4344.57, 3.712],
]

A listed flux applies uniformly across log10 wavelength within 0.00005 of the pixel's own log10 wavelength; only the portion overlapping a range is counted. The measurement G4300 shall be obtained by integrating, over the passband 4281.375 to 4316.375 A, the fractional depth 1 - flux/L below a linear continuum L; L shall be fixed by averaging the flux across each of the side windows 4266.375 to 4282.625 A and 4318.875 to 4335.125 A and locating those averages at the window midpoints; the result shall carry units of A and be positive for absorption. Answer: 5.2 A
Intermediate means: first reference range 3.37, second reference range 3.81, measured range 3.04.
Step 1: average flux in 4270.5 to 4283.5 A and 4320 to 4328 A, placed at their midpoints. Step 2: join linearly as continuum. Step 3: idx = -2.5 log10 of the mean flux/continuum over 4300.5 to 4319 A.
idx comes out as 0.22 mag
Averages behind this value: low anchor 3.34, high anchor 3.78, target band 2.99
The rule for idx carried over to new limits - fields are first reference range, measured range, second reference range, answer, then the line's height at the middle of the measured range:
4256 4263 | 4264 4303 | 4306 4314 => -0.053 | 3.09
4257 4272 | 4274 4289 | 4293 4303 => -0.090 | 3.13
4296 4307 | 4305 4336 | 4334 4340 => -0.069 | 3.29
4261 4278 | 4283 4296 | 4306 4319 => -0.007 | 3.29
